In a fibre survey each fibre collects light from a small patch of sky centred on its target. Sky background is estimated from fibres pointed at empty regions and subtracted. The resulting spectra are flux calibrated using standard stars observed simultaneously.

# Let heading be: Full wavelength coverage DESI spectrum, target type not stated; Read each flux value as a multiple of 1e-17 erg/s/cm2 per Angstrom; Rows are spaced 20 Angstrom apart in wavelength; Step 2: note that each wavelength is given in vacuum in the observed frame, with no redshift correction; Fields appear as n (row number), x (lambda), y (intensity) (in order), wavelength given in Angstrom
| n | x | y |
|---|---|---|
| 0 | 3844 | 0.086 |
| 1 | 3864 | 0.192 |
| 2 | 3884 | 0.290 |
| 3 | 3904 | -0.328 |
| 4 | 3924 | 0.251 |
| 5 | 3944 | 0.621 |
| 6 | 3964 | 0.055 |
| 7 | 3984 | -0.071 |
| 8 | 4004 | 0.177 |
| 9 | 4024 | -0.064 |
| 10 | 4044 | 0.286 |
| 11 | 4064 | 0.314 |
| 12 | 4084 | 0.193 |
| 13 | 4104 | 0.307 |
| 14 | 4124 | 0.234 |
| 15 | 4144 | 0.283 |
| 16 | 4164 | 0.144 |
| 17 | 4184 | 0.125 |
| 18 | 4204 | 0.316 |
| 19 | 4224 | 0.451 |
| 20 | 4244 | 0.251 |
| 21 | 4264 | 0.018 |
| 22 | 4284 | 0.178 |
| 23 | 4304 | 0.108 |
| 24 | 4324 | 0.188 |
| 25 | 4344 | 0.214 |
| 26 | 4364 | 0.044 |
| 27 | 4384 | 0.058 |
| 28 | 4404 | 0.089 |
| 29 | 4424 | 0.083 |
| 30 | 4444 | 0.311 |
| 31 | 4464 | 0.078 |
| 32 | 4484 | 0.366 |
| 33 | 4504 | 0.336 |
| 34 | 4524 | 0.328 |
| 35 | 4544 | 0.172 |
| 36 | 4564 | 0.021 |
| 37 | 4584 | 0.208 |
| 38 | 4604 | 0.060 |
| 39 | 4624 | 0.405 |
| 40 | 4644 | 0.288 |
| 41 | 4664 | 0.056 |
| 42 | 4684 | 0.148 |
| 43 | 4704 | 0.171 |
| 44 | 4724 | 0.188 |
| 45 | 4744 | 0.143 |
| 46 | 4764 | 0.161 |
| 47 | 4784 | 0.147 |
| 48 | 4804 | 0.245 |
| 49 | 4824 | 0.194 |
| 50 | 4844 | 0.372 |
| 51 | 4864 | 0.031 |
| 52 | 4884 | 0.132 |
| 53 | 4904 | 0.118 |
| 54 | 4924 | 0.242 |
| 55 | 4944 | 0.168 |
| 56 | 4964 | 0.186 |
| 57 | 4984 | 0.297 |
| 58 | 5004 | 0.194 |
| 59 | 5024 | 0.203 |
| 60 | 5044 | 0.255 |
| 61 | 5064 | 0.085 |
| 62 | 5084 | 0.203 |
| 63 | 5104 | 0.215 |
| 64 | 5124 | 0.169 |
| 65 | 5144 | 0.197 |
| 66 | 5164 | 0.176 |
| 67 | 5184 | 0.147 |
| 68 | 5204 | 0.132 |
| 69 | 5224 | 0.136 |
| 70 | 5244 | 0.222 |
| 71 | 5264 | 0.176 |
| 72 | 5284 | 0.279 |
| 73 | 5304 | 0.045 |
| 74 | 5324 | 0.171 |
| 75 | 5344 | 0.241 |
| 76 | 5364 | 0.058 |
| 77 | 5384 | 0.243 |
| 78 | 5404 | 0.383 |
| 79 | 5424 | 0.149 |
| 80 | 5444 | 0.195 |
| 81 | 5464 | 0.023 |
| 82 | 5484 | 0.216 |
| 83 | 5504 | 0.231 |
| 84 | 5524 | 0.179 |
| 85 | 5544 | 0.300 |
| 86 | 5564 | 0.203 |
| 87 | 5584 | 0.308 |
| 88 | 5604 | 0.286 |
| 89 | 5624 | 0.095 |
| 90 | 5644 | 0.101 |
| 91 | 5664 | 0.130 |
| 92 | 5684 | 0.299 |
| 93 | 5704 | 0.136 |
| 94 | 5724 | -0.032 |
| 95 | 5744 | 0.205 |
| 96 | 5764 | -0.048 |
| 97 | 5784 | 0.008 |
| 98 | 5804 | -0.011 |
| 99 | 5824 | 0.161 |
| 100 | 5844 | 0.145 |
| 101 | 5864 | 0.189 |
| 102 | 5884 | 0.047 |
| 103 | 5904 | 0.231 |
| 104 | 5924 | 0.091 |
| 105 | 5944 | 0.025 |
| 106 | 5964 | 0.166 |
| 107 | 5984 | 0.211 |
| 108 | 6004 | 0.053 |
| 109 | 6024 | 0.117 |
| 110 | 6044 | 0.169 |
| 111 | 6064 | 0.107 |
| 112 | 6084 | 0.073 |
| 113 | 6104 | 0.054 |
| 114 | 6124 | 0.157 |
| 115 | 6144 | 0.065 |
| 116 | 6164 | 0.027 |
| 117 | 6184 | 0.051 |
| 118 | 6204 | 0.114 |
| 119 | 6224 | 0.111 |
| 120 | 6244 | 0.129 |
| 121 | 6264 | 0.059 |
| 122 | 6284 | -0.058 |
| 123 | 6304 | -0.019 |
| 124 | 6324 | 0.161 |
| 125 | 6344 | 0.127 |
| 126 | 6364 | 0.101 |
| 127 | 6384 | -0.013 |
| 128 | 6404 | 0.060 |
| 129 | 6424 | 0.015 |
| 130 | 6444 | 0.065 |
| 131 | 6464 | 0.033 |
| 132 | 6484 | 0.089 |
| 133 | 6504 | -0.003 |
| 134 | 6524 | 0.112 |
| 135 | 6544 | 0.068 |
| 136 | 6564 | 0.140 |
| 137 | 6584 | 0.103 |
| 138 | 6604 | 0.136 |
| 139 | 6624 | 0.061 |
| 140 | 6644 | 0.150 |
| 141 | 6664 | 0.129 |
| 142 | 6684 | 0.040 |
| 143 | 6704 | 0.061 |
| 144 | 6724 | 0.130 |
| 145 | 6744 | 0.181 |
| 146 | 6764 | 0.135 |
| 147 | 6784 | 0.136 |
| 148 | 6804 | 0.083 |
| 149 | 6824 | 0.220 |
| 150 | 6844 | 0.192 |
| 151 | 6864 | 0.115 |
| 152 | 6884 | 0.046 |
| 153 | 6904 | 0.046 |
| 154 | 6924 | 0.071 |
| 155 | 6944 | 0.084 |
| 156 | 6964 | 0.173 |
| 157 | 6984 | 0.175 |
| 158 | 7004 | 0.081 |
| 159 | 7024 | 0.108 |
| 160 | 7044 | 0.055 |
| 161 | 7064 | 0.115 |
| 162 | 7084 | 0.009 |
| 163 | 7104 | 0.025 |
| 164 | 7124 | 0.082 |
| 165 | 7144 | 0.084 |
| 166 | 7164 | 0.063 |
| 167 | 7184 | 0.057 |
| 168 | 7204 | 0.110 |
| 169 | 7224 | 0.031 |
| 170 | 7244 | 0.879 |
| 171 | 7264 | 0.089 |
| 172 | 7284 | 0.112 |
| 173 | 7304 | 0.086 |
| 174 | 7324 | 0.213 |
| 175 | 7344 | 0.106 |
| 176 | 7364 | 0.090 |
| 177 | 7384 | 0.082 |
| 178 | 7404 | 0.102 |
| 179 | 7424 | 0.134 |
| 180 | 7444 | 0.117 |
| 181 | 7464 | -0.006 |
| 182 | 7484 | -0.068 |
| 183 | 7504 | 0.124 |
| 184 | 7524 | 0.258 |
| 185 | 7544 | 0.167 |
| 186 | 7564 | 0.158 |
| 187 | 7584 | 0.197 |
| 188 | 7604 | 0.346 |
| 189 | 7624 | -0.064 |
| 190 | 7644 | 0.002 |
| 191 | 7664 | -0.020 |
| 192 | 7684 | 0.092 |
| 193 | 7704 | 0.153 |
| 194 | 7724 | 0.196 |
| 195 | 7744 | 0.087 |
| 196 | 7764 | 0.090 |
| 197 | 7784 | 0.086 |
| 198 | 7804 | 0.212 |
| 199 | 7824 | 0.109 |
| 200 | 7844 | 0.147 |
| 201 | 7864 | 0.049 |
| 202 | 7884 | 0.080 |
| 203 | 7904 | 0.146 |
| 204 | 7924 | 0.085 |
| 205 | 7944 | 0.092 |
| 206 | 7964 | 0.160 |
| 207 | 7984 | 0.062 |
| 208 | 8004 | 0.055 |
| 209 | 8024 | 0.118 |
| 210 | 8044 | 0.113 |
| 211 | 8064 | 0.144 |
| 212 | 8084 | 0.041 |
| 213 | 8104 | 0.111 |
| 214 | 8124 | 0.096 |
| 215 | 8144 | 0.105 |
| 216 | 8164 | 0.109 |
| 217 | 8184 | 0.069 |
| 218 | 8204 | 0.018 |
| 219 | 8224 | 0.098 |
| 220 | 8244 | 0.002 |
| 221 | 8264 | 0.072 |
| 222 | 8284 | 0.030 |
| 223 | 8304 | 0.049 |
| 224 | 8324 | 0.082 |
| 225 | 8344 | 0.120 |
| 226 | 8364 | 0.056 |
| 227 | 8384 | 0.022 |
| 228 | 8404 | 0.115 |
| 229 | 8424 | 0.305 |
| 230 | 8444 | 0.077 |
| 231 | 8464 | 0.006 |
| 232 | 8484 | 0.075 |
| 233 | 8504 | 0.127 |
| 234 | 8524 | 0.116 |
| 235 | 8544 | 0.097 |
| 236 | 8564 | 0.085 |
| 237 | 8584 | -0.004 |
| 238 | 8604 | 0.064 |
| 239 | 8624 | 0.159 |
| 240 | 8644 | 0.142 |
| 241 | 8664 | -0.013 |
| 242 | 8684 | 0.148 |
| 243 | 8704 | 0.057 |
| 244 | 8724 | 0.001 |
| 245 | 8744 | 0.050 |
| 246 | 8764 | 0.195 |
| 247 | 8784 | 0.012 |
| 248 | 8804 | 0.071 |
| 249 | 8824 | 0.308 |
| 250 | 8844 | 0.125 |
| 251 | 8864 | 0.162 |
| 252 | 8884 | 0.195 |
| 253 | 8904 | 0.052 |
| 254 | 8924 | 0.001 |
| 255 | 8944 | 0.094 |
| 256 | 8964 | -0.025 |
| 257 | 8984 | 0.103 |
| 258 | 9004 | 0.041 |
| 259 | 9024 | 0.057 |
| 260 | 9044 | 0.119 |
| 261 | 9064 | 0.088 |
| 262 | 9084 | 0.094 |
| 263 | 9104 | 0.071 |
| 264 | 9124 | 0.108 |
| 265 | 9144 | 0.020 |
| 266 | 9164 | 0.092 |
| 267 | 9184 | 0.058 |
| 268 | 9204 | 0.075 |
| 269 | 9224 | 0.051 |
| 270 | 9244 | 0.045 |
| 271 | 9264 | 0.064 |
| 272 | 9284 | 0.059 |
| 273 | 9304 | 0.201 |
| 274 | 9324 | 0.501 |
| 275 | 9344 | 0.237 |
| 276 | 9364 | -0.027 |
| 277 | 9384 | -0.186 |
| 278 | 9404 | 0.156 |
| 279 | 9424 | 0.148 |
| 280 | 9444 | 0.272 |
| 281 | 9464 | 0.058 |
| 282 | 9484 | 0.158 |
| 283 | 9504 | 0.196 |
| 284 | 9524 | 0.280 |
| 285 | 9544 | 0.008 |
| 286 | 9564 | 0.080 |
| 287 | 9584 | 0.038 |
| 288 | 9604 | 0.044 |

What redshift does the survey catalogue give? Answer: 0.942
